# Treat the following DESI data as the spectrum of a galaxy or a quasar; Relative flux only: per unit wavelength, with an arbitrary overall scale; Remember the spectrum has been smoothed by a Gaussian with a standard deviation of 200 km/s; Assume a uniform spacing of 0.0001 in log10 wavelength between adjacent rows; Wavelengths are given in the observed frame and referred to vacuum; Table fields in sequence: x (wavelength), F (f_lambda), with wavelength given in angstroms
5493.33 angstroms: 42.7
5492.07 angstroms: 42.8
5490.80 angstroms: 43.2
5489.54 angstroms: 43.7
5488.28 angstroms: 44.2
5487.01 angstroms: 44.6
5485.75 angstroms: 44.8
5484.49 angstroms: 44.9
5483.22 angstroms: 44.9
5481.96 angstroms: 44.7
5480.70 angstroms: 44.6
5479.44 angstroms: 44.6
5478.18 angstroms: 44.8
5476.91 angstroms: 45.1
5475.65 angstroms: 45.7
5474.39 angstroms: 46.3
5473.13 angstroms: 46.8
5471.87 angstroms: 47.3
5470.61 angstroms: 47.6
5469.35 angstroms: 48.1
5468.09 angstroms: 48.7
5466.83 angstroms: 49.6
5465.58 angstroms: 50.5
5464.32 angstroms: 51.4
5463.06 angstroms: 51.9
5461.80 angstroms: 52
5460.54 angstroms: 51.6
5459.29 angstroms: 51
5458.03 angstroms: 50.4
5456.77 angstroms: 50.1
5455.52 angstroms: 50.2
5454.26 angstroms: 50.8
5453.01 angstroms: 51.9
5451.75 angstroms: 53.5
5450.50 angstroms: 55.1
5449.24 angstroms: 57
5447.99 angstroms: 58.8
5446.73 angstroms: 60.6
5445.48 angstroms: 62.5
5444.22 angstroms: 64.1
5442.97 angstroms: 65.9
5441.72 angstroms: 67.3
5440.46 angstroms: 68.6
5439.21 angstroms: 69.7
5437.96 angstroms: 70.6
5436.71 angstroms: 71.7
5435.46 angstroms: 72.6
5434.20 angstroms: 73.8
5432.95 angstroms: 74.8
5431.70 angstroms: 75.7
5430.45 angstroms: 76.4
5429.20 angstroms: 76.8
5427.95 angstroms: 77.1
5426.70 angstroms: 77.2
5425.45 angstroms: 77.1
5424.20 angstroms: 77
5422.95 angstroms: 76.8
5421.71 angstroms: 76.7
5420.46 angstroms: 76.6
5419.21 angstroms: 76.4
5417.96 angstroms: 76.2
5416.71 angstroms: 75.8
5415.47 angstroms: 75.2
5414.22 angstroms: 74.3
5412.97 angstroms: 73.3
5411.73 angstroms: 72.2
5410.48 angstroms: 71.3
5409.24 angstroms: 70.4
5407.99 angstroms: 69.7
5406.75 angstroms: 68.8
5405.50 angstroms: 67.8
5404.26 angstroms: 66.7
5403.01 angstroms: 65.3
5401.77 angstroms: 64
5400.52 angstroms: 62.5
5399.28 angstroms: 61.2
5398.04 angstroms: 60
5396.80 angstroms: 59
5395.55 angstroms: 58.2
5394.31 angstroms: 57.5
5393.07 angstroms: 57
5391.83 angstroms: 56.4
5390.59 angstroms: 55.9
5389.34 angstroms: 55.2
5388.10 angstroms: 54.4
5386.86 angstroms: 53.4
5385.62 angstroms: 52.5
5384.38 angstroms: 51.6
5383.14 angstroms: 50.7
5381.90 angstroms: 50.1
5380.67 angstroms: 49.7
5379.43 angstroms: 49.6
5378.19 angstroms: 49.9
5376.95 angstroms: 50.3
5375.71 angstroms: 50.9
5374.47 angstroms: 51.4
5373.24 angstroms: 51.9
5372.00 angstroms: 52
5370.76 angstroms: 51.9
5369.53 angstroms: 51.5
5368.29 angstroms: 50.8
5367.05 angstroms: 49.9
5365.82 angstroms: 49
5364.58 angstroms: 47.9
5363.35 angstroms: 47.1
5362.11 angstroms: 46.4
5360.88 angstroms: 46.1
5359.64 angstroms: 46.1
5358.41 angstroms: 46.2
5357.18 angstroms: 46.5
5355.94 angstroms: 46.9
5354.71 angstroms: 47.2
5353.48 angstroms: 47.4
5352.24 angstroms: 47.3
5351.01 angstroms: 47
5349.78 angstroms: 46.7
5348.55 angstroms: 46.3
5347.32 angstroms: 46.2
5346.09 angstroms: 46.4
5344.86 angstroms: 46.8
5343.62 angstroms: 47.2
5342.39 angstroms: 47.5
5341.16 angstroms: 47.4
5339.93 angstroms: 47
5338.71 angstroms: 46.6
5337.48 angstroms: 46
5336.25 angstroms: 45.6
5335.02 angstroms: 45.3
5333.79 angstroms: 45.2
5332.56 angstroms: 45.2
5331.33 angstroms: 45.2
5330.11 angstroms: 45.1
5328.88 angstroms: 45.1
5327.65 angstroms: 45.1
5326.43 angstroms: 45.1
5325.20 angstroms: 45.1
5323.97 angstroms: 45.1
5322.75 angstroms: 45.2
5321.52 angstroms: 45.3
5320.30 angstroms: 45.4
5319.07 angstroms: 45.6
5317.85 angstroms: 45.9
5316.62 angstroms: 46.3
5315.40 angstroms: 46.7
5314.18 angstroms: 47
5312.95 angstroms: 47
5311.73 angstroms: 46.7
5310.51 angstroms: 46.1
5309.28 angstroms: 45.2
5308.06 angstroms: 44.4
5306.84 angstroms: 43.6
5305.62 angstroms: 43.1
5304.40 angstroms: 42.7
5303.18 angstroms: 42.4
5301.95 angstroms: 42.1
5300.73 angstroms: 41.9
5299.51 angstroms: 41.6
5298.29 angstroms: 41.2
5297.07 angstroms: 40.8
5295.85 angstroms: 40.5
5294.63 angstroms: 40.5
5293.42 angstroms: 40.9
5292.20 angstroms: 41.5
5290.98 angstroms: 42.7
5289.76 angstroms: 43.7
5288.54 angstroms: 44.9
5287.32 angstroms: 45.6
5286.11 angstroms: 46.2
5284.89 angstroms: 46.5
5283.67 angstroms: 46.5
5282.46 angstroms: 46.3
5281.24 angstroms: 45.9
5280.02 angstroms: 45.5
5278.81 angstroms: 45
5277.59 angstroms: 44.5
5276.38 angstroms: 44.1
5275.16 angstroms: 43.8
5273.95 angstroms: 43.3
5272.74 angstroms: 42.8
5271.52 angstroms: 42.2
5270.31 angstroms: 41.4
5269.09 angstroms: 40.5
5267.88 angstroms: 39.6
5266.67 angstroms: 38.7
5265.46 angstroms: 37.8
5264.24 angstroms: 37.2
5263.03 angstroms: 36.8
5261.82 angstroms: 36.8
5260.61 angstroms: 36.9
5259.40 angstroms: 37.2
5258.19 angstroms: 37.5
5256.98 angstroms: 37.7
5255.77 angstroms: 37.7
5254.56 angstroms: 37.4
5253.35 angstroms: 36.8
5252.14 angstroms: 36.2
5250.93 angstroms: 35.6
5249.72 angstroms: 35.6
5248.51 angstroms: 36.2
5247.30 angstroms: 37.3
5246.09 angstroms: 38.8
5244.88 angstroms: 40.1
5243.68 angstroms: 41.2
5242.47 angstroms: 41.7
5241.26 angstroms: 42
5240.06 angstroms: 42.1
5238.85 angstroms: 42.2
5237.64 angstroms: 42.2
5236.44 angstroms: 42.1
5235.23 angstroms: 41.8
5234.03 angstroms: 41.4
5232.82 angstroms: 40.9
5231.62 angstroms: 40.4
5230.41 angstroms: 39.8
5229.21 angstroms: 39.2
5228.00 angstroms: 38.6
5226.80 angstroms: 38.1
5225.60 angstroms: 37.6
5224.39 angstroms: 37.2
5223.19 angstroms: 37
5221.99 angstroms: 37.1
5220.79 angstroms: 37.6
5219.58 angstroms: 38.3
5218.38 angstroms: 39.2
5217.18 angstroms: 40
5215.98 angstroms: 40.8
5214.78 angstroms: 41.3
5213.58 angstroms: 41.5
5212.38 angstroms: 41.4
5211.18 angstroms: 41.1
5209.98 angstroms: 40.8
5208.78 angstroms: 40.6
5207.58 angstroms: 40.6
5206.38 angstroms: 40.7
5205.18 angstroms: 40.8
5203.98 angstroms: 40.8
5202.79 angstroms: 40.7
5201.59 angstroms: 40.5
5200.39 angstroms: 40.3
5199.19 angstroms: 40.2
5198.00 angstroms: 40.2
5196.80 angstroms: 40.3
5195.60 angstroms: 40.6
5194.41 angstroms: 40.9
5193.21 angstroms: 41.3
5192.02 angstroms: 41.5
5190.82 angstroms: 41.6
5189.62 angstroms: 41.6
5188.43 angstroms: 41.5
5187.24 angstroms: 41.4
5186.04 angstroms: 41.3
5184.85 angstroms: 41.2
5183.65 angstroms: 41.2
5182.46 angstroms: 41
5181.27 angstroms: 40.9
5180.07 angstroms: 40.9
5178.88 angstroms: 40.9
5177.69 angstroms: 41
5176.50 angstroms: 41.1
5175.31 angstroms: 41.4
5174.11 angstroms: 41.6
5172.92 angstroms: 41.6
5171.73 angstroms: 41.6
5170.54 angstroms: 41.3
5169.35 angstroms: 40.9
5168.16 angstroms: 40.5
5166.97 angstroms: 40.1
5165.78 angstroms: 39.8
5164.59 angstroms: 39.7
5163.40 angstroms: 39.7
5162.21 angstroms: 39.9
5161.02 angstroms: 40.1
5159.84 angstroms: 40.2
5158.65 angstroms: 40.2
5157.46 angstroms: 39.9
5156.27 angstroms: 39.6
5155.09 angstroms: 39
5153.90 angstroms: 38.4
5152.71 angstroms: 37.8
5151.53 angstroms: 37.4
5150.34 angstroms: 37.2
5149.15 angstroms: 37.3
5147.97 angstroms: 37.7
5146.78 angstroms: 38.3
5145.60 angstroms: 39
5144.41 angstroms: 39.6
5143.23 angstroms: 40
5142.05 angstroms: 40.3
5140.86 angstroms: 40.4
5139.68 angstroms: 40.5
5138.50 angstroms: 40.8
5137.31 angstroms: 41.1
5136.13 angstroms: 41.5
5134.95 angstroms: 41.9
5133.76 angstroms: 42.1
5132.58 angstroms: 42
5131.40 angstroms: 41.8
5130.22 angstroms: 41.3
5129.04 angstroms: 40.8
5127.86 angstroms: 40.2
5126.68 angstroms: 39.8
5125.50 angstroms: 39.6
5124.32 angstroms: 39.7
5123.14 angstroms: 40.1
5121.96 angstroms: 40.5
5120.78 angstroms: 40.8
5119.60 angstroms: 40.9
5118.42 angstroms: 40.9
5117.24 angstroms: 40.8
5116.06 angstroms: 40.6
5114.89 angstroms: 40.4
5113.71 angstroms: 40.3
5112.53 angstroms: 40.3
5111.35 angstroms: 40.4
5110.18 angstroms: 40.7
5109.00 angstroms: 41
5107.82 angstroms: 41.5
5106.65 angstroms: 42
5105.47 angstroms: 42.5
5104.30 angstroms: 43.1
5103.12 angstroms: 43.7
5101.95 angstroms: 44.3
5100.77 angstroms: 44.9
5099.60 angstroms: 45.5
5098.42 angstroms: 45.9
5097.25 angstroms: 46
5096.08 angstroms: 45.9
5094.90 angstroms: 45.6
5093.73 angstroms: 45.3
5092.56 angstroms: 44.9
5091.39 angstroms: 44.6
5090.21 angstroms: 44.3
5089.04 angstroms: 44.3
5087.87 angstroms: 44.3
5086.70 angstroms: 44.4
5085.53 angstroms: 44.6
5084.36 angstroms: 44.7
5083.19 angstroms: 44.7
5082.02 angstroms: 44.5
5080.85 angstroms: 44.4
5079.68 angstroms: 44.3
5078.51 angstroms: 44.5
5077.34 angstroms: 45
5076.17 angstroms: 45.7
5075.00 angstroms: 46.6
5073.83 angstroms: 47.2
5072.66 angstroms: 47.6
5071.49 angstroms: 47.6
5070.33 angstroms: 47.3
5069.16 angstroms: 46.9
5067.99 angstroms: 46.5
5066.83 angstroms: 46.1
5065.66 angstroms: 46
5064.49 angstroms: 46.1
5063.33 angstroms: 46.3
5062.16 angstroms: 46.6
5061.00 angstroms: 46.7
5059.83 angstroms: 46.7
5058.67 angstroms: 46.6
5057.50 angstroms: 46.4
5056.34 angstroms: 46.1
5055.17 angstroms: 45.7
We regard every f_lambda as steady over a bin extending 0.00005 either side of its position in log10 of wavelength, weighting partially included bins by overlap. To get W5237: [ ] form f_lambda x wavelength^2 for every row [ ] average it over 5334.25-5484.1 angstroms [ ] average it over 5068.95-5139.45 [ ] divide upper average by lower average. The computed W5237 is 1.5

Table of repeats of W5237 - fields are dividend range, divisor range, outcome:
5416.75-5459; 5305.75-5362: 1.52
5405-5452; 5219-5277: 1.93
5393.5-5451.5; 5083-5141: 1.84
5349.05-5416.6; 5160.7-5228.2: 1.48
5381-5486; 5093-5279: 1.64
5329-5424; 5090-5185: 1.48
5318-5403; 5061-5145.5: 1.27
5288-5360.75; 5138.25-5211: 1.18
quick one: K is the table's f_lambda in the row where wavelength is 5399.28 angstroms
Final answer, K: 61.2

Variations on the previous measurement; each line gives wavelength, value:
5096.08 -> 45.9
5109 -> 41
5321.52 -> 45.3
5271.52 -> 42.2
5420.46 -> 76.6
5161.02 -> 40.1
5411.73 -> 72.2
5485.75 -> 44.8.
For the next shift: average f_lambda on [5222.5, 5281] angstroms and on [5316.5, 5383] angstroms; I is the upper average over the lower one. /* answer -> 1.19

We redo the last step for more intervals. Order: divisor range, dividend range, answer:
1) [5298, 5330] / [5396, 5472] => 1.44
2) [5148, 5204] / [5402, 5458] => 1.69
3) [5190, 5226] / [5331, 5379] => 1.19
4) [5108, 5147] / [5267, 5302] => 1.06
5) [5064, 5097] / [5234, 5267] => 0.85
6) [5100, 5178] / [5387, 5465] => 1.60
